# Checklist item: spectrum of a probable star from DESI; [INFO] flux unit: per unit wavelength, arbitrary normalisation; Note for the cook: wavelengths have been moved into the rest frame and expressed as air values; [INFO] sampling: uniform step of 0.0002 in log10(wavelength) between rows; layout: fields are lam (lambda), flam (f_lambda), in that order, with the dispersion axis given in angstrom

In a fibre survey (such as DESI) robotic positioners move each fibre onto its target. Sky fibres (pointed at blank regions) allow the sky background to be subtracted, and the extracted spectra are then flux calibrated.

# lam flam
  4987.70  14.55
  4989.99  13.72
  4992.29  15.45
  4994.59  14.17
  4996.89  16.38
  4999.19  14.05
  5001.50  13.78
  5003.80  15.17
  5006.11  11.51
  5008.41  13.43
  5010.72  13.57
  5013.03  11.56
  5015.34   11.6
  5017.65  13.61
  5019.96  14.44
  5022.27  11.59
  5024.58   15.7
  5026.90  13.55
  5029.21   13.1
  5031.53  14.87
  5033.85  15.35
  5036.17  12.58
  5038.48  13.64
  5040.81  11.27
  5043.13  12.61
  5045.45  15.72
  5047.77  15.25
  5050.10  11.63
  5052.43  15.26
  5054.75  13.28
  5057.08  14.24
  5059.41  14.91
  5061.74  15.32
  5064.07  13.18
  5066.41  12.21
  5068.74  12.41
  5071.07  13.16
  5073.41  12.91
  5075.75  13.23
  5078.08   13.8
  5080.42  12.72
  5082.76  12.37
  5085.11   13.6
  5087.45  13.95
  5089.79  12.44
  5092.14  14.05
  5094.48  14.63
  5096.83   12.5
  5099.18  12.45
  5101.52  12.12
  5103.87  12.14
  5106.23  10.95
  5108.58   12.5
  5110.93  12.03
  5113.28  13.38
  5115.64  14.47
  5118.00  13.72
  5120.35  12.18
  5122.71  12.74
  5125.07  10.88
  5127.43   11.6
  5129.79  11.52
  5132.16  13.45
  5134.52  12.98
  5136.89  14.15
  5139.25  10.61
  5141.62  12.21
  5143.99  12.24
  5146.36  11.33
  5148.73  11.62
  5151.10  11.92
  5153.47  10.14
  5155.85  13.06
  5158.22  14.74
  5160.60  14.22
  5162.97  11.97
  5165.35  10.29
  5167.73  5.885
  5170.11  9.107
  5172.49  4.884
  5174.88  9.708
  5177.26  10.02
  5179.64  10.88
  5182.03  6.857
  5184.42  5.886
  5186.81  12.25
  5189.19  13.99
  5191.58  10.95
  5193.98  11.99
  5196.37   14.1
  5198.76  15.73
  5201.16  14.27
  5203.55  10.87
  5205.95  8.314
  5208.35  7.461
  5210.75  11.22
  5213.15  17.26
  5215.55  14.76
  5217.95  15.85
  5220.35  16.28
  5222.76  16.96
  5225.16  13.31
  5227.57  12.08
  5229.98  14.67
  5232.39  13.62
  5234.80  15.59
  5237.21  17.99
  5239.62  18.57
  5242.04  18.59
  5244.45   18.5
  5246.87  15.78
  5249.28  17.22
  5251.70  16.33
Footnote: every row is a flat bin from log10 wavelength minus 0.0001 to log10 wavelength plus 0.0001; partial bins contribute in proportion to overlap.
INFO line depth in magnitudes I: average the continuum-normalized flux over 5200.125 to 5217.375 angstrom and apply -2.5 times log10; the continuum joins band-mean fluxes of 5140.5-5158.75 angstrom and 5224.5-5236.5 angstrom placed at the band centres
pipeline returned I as 0.117 mag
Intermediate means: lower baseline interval 12.1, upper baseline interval 14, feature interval 12.1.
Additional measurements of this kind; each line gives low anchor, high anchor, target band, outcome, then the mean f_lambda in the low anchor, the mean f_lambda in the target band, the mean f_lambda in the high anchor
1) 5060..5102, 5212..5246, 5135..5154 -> 0.21 mag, 13.2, 11.9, 16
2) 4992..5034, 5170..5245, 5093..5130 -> 0.07 mag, 13.8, 12.5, 12.9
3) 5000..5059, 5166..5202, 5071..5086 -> -0.05 mag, 13.6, 13.1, 10.4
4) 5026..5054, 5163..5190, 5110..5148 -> -0.16 mag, 13.7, 12.5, 9.12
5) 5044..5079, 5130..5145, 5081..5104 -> 0.02 mag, 13.8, 13.1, 12.5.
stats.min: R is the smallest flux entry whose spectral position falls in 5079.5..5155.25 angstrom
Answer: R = 10.14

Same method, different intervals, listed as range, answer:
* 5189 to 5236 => 7.461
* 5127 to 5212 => 4.884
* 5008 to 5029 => 11.56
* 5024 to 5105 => 11.27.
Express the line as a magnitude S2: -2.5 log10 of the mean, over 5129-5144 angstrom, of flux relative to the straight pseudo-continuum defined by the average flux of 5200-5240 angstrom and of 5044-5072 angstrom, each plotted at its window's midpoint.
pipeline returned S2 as 0.12 mag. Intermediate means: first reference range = 13.9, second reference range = 14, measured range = 12.5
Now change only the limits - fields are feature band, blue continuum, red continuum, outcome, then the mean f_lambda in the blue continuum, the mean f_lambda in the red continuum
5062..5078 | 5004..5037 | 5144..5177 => -0.053 mag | 13.4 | 10.7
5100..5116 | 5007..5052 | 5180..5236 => 0.062 mag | 13.4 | 12.8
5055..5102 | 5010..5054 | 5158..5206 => -0.054 mag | 13.5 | 10.8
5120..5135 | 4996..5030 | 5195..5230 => 0.115 mag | 13.5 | 13.5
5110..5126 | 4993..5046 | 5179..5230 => 0.018 mag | 13.6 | 12.5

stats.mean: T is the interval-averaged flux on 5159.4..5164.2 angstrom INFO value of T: 13.1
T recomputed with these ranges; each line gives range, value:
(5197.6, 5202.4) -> 15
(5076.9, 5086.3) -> 13.1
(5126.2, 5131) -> 11.6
